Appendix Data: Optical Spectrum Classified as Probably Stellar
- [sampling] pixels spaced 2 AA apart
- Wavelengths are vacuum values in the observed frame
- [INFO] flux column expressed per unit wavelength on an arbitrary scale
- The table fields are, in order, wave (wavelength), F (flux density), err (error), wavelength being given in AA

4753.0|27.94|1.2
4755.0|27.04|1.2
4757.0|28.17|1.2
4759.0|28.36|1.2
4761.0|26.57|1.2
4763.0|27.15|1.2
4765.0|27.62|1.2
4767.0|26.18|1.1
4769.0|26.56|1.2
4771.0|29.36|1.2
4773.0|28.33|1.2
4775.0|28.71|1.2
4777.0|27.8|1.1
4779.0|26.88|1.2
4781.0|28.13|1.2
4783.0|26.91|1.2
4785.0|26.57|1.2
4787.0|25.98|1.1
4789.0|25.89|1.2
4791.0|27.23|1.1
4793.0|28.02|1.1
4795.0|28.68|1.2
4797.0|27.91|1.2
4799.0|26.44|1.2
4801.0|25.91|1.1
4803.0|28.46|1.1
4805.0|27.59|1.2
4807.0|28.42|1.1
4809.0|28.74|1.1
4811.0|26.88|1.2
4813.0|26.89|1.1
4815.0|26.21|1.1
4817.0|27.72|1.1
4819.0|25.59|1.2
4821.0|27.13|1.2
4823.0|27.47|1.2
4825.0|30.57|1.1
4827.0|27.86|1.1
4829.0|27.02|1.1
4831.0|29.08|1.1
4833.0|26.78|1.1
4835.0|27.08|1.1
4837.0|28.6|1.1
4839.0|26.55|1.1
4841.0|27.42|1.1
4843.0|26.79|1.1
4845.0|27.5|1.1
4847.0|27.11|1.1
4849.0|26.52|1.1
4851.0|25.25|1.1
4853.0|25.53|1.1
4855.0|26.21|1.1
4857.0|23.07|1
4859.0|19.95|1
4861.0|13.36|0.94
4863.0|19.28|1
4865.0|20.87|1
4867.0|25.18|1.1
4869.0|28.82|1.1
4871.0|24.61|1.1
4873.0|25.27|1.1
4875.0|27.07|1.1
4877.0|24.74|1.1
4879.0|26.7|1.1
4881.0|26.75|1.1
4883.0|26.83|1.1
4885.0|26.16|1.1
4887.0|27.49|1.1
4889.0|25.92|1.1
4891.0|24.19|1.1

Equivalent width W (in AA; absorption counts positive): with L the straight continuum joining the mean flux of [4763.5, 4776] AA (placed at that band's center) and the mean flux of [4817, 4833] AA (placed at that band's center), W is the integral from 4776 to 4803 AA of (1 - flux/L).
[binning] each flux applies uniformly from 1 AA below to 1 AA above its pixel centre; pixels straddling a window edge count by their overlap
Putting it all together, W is 0.6 AA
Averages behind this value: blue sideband 27.8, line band 27.2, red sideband 27.7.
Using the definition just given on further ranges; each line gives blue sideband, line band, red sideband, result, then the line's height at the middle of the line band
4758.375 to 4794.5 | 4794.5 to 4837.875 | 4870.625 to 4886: -1.2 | 26.9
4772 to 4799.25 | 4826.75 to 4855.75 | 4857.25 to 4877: -3.2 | 24.3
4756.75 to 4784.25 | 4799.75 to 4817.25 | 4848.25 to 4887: -0.7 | 26.3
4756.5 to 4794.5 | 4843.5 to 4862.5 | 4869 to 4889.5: 2.0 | 26.6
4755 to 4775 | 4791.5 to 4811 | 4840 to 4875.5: -1.0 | 26.4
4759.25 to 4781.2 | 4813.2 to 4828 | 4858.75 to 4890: -0.8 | 26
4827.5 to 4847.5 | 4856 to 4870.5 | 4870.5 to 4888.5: 2.7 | 26.7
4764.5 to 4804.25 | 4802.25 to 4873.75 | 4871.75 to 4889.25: 2.0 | 26.8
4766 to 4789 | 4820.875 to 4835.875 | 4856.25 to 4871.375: -2.4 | 24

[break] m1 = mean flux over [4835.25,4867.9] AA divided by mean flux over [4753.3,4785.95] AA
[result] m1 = 0.89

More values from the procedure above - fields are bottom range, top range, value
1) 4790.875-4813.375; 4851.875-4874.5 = 0.83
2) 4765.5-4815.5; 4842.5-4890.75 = 0.91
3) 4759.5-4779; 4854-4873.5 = 0.82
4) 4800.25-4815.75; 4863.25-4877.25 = 0.91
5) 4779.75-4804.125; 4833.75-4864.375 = 0.91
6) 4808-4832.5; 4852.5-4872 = 0.82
